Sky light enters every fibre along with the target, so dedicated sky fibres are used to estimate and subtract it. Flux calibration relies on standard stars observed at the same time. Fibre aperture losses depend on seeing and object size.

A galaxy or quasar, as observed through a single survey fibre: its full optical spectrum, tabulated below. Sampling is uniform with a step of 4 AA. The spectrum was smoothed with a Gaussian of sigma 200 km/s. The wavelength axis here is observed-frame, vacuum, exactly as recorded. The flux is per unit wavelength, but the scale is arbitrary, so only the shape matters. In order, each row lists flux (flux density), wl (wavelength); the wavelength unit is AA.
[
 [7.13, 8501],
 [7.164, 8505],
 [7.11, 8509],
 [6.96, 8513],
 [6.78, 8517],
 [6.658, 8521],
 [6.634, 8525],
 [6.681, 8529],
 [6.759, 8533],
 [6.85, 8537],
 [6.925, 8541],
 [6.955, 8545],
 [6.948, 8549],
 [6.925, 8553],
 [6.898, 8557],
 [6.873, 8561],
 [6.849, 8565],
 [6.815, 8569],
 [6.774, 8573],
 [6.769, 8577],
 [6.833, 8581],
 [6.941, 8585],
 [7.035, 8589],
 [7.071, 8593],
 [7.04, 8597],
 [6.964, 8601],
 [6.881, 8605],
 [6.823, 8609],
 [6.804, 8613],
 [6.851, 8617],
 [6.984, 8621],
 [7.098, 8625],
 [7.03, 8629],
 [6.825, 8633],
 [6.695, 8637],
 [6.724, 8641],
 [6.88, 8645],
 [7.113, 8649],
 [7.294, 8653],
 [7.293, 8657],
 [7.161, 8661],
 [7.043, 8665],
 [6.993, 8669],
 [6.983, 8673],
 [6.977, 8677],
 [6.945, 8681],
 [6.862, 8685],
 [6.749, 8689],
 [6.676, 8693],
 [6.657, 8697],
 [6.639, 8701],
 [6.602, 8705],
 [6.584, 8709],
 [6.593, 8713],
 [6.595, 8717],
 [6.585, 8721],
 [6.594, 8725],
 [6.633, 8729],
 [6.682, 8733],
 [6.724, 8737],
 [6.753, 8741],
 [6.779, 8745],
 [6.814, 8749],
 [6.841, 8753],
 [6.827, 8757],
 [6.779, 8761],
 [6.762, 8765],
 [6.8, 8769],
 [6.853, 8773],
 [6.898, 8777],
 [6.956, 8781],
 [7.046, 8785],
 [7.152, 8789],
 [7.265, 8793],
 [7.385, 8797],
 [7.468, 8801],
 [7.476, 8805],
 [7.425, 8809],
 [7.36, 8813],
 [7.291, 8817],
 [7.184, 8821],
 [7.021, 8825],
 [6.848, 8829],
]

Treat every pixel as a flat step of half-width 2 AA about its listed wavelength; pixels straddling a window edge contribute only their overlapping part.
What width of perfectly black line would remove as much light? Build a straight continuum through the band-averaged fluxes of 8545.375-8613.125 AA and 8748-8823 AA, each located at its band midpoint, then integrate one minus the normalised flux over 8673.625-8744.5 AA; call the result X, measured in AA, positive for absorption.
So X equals 3.2 AA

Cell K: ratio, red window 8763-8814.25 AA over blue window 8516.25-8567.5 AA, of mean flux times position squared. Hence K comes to 1.1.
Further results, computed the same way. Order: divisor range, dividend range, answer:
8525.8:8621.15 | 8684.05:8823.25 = 1.04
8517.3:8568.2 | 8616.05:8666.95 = 1.05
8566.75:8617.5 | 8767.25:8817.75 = 1.09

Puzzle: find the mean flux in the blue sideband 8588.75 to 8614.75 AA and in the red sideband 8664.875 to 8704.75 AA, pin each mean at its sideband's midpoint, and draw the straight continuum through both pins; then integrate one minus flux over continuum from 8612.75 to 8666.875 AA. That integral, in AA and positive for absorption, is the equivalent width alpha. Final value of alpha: -0.8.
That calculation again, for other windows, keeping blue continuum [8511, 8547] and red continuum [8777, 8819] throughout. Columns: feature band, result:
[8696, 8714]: 1.2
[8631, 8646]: 0.5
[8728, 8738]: 0.7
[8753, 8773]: 1.1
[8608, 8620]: 0.2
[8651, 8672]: -0.4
